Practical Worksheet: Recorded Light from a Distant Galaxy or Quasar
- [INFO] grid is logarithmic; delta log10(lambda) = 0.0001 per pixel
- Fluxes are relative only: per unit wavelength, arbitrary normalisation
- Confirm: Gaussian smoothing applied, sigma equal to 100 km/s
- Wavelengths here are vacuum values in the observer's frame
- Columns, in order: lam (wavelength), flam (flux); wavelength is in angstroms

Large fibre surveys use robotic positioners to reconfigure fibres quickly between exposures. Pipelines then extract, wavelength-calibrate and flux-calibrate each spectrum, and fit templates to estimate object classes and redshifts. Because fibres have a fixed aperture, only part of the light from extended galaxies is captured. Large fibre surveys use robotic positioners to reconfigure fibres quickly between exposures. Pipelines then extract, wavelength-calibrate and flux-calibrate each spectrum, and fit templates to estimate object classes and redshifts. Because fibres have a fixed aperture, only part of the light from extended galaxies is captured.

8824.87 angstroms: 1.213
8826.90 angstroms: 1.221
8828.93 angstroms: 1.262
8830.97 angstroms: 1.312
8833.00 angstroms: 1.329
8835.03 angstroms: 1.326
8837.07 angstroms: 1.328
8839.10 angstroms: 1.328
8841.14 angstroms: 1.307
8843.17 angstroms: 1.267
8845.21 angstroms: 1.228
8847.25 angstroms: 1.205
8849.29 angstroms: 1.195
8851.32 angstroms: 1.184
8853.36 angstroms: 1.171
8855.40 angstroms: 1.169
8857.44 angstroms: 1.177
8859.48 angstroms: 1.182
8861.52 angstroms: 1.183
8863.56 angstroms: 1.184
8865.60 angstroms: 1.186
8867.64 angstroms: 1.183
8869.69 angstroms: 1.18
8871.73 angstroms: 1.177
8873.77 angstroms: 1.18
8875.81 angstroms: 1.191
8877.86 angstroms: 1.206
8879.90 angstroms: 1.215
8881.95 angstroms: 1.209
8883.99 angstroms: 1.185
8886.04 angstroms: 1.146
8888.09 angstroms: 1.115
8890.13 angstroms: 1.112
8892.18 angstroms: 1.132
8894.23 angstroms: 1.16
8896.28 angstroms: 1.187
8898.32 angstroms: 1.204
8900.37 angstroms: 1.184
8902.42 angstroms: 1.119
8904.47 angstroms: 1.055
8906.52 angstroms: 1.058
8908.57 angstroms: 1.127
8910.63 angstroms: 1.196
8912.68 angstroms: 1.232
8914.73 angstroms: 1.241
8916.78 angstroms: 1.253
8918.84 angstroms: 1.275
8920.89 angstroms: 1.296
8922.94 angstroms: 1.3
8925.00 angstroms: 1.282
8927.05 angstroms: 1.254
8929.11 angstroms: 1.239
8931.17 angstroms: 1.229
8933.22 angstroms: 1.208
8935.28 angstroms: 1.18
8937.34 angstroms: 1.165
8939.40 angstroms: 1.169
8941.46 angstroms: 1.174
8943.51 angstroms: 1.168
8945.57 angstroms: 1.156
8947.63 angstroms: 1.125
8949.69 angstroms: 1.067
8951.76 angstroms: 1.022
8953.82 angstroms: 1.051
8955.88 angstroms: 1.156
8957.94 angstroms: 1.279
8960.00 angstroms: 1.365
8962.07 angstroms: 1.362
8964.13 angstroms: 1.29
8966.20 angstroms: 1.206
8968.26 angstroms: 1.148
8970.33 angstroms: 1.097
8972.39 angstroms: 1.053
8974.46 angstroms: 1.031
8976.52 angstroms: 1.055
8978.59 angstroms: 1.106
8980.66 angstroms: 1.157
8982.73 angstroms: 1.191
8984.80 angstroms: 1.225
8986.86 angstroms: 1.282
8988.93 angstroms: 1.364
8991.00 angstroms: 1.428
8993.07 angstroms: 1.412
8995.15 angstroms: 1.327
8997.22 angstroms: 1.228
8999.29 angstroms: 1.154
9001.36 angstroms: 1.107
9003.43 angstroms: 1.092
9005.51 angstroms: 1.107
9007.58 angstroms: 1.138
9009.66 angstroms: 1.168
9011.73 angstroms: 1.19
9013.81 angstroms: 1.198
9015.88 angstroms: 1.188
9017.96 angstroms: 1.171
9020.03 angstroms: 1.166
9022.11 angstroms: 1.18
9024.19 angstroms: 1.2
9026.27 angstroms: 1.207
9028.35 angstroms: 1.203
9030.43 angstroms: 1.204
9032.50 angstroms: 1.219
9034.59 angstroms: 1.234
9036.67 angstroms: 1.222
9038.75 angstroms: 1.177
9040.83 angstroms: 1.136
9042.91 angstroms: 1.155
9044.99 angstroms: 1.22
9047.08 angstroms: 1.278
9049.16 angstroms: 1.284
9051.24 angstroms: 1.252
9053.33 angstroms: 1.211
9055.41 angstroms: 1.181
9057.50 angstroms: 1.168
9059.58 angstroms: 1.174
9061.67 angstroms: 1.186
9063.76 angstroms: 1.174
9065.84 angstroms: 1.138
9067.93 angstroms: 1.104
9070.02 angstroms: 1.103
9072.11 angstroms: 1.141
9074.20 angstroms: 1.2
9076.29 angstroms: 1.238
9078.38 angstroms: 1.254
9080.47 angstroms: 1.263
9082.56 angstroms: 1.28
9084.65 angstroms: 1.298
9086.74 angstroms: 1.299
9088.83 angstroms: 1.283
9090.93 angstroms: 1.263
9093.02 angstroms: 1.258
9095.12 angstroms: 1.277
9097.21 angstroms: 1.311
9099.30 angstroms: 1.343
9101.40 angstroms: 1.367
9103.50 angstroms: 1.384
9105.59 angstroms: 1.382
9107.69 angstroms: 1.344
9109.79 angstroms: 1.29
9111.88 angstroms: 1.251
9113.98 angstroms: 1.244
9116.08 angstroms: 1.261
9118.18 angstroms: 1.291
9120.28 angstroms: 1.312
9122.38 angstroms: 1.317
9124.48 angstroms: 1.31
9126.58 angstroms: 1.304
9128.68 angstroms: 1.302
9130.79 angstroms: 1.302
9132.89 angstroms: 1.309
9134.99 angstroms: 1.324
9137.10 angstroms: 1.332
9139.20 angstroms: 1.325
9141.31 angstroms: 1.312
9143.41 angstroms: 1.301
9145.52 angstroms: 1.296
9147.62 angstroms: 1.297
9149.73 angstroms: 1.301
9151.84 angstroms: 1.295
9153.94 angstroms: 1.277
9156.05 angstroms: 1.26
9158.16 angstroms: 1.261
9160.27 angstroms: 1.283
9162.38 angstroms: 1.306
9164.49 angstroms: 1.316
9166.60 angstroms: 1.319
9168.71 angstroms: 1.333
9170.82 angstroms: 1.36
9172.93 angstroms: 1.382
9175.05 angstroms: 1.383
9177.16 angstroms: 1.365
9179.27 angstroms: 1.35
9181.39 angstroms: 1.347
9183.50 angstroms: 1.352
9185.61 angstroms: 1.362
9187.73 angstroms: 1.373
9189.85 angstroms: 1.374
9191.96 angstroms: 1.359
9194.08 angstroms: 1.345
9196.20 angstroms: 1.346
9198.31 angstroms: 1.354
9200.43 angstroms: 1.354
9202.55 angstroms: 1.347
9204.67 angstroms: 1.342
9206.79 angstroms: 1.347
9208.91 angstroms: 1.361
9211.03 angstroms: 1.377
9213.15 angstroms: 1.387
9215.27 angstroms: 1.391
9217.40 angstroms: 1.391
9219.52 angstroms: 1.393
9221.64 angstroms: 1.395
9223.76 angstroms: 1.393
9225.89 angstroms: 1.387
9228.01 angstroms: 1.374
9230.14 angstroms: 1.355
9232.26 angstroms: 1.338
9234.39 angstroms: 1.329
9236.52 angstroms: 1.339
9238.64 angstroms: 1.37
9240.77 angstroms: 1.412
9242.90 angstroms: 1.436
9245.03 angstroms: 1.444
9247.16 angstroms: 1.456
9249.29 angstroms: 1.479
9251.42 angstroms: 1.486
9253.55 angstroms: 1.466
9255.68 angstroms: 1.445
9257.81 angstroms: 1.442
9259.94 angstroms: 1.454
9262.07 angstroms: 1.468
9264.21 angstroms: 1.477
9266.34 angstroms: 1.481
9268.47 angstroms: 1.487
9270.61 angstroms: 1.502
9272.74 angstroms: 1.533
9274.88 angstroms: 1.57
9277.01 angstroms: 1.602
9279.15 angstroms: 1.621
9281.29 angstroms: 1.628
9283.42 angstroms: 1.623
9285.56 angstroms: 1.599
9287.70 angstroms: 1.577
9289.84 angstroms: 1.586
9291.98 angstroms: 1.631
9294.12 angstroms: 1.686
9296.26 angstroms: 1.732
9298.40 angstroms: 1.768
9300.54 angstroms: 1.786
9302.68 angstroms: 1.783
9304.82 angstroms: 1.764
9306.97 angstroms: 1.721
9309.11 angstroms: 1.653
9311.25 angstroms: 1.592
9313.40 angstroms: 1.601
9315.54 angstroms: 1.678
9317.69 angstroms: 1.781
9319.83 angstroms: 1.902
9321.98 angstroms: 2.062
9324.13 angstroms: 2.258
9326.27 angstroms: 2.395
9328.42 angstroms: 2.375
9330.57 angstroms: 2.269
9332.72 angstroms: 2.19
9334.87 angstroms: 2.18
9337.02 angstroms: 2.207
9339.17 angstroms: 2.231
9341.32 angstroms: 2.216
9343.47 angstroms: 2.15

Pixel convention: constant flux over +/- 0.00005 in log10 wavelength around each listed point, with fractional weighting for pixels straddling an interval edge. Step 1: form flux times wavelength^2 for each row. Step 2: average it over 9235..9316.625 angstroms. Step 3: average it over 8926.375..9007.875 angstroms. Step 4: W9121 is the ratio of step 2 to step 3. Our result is 1.4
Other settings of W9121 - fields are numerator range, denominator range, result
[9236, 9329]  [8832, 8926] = 1.49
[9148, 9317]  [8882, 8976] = 1.32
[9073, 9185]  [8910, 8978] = 1.14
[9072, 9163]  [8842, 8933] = 1.14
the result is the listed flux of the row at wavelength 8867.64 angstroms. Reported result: 1.183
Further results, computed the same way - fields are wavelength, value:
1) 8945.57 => 1.156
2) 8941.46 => 1.174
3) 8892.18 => 1.132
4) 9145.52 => 1.296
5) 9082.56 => 1.28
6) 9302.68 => 1.783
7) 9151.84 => 1.295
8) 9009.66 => 1.168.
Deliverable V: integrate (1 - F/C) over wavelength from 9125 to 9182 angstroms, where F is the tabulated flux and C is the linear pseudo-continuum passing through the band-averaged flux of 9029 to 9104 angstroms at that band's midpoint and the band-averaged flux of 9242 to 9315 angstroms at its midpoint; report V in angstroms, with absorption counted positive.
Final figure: 2.3 angstroms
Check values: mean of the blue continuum 1.23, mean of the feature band 1.32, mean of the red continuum 1.58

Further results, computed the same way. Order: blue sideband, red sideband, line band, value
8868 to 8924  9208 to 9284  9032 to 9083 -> 4.1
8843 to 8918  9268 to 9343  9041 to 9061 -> 3.2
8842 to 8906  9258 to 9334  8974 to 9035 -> 6.8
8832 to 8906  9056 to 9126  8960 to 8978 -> 0.8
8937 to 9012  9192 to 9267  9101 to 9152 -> 0.1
